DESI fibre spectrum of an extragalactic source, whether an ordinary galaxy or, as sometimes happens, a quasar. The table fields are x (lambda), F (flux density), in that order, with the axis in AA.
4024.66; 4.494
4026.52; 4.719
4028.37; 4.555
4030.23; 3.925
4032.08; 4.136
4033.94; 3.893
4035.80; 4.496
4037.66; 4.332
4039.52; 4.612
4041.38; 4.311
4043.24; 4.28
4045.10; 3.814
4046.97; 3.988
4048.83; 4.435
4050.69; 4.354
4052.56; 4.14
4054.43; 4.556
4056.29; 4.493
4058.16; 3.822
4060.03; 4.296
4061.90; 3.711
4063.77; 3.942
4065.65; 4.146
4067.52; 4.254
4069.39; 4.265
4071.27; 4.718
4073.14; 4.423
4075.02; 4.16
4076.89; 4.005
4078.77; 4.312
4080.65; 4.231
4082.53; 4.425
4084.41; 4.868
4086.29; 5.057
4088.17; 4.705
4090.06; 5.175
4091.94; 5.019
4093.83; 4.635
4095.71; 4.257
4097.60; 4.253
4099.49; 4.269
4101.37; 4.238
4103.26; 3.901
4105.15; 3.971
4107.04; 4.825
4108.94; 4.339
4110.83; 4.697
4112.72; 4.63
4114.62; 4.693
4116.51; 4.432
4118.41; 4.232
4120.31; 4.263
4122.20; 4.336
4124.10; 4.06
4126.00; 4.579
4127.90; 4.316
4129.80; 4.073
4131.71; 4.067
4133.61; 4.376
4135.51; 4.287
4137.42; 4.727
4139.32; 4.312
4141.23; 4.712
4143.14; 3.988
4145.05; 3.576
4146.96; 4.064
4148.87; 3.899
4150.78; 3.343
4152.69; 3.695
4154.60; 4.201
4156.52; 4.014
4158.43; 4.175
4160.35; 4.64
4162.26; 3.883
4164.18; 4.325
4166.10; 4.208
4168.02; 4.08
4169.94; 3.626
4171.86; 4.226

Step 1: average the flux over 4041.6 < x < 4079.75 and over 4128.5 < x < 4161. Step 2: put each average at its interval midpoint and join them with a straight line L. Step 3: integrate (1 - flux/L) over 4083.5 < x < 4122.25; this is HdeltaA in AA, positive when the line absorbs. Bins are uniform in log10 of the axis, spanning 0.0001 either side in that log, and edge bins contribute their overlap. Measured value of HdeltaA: -3.3 AA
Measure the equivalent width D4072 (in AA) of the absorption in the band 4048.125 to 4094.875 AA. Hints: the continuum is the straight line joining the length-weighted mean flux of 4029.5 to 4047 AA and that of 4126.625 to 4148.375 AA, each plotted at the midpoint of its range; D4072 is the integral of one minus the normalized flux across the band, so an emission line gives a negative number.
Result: -2.3 AA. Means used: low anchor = 4.19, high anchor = 4.22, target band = 4.41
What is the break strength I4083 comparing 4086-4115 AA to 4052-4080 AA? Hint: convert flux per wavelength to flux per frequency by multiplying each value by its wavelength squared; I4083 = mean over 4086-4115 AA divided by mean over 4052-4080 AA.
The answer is 1.09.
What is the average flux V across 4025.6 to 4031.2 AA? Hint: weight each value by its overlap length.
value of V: 4.4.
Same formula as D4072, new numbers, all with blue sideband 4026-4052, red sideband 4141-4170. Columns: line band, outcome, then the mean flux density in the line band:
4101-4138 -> -2.3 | 4.35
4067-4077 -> -0.3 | 4.33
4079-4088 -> -1.0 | 4.63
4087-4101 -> -1.5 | 4.61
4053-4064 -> 0.2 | 4.15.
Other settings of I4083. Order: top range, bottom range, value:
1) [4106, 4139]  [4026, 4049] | 1.08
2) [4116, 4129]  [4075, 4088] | 0.98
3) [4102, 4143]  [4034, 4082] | 1.06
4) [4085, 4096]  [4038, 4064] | 1.17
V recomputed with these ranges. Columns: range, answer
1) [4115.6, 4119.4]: 4.32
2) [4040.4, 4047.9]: 4.1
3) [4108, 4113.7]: 4.56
